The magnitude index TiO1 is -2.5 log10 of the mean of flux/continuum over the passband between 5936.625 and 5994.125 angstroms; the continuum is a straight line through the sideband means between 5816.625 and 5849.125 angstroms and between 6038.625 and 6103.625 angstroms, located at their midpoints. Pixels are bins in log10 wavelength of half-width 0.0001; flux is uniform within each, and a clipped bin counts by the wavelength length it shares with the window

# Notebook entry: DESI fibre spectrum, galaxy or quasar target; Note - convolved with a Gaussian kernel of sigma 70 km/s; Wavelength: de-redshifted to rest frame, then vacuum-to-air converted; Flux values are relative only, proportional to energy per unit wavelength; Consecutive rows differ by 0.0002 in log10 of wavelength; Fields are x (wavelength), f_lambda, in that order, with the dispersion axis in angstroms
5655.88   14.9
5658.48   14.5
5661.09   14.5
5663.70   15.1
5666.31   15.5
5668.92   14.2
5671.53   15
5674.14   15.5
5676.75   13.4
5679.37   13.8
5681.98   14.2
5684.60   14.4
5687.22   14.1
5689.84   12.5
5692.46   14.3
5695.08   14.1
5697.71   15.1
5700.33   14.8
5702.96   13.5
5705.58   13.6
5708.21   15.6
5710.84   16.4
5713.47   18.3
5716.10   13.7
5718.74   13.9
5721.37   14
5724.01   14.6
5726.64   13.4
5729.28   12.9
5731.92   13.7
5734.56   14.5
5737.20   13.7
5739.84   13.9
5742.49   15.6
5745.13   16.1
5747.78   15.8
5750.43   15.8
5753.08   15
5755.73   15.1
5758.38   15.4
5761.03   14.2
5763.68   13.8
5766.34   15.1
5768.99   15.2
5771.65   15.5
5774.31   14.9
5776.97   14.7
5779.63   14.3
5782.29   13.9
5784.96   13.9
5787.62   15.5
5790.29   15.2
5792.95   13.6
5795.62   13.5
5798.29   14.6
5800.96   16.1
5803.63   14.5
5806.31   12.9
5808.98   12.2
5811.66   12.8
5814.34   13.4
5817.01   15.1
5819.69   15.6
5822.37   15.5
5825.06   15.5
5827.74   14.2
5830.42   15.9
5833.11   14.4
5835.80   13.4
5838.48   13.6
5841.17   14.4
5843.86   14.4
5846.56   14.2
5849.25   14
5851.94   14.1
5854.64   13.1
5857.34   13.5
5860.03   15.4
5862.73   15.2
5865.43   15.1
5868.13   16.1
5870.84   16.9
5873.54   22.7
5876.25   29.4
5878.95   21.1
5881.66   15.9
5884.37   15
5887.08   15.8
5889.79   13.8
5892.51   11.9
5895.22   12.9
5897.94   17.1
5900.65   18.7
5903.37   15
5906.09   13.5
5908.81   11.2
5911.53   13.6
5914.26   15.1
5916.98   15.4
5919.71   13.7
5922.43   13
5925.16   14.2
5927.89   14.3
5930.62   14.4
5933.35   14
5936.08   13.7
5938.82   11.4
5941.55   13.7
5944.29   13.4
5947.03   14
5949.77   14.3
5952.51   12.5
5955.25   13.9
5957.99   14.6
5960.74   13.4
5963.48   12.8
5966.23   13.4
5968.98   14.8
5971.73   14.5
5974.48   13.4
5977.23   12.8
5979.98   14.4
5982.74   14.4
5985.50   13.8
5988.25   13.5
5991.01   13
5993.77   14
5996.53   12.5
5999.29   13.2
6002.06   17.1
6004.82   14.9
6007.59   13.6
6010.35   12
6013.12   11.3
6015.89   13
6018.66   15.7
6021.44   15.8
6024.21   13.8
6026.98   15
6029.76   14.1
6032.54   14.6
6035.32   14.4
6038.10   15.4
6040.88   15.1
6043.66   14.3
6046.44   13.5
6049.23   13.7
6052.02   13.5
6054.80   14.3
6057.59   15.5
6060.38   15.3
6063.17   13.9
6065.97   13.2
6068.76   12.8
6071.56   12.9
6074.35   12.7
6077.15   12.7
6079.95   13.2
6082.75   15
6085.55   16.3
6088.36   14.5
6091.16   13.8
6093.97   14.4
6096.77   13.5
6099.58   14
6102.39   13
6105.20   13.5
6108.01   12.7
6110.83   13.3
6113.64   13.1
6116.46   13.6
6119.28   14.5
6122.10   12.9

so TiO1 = 0.05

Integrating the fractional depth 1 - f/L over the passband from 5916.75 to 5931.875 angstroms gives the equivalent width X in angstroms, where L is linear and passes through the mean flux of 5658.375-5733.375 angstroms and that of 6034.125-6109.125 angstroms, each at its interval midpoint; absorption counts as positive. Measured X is 0.1 angstroms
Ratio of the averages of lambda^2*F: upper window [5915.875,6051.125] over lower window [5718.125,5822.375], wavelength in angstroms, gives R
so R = 1.0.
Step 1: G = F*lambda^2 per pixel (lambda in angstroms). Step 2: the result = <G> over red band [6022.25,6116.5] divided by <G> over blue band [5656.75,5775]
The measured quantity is 1.1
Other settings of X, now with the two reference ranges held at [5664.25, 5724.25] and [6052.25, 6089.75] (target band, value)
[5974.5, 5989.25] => 0.4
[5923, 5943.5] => 0.8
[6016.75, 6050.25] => -1.3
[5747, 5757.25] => -0.7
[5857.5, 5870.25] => -0.9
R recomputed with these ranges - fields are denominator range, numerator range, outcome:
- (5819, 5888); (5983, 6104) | 0.94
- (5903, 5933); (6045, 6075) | 1.04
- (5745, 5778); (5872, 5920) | 1.13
